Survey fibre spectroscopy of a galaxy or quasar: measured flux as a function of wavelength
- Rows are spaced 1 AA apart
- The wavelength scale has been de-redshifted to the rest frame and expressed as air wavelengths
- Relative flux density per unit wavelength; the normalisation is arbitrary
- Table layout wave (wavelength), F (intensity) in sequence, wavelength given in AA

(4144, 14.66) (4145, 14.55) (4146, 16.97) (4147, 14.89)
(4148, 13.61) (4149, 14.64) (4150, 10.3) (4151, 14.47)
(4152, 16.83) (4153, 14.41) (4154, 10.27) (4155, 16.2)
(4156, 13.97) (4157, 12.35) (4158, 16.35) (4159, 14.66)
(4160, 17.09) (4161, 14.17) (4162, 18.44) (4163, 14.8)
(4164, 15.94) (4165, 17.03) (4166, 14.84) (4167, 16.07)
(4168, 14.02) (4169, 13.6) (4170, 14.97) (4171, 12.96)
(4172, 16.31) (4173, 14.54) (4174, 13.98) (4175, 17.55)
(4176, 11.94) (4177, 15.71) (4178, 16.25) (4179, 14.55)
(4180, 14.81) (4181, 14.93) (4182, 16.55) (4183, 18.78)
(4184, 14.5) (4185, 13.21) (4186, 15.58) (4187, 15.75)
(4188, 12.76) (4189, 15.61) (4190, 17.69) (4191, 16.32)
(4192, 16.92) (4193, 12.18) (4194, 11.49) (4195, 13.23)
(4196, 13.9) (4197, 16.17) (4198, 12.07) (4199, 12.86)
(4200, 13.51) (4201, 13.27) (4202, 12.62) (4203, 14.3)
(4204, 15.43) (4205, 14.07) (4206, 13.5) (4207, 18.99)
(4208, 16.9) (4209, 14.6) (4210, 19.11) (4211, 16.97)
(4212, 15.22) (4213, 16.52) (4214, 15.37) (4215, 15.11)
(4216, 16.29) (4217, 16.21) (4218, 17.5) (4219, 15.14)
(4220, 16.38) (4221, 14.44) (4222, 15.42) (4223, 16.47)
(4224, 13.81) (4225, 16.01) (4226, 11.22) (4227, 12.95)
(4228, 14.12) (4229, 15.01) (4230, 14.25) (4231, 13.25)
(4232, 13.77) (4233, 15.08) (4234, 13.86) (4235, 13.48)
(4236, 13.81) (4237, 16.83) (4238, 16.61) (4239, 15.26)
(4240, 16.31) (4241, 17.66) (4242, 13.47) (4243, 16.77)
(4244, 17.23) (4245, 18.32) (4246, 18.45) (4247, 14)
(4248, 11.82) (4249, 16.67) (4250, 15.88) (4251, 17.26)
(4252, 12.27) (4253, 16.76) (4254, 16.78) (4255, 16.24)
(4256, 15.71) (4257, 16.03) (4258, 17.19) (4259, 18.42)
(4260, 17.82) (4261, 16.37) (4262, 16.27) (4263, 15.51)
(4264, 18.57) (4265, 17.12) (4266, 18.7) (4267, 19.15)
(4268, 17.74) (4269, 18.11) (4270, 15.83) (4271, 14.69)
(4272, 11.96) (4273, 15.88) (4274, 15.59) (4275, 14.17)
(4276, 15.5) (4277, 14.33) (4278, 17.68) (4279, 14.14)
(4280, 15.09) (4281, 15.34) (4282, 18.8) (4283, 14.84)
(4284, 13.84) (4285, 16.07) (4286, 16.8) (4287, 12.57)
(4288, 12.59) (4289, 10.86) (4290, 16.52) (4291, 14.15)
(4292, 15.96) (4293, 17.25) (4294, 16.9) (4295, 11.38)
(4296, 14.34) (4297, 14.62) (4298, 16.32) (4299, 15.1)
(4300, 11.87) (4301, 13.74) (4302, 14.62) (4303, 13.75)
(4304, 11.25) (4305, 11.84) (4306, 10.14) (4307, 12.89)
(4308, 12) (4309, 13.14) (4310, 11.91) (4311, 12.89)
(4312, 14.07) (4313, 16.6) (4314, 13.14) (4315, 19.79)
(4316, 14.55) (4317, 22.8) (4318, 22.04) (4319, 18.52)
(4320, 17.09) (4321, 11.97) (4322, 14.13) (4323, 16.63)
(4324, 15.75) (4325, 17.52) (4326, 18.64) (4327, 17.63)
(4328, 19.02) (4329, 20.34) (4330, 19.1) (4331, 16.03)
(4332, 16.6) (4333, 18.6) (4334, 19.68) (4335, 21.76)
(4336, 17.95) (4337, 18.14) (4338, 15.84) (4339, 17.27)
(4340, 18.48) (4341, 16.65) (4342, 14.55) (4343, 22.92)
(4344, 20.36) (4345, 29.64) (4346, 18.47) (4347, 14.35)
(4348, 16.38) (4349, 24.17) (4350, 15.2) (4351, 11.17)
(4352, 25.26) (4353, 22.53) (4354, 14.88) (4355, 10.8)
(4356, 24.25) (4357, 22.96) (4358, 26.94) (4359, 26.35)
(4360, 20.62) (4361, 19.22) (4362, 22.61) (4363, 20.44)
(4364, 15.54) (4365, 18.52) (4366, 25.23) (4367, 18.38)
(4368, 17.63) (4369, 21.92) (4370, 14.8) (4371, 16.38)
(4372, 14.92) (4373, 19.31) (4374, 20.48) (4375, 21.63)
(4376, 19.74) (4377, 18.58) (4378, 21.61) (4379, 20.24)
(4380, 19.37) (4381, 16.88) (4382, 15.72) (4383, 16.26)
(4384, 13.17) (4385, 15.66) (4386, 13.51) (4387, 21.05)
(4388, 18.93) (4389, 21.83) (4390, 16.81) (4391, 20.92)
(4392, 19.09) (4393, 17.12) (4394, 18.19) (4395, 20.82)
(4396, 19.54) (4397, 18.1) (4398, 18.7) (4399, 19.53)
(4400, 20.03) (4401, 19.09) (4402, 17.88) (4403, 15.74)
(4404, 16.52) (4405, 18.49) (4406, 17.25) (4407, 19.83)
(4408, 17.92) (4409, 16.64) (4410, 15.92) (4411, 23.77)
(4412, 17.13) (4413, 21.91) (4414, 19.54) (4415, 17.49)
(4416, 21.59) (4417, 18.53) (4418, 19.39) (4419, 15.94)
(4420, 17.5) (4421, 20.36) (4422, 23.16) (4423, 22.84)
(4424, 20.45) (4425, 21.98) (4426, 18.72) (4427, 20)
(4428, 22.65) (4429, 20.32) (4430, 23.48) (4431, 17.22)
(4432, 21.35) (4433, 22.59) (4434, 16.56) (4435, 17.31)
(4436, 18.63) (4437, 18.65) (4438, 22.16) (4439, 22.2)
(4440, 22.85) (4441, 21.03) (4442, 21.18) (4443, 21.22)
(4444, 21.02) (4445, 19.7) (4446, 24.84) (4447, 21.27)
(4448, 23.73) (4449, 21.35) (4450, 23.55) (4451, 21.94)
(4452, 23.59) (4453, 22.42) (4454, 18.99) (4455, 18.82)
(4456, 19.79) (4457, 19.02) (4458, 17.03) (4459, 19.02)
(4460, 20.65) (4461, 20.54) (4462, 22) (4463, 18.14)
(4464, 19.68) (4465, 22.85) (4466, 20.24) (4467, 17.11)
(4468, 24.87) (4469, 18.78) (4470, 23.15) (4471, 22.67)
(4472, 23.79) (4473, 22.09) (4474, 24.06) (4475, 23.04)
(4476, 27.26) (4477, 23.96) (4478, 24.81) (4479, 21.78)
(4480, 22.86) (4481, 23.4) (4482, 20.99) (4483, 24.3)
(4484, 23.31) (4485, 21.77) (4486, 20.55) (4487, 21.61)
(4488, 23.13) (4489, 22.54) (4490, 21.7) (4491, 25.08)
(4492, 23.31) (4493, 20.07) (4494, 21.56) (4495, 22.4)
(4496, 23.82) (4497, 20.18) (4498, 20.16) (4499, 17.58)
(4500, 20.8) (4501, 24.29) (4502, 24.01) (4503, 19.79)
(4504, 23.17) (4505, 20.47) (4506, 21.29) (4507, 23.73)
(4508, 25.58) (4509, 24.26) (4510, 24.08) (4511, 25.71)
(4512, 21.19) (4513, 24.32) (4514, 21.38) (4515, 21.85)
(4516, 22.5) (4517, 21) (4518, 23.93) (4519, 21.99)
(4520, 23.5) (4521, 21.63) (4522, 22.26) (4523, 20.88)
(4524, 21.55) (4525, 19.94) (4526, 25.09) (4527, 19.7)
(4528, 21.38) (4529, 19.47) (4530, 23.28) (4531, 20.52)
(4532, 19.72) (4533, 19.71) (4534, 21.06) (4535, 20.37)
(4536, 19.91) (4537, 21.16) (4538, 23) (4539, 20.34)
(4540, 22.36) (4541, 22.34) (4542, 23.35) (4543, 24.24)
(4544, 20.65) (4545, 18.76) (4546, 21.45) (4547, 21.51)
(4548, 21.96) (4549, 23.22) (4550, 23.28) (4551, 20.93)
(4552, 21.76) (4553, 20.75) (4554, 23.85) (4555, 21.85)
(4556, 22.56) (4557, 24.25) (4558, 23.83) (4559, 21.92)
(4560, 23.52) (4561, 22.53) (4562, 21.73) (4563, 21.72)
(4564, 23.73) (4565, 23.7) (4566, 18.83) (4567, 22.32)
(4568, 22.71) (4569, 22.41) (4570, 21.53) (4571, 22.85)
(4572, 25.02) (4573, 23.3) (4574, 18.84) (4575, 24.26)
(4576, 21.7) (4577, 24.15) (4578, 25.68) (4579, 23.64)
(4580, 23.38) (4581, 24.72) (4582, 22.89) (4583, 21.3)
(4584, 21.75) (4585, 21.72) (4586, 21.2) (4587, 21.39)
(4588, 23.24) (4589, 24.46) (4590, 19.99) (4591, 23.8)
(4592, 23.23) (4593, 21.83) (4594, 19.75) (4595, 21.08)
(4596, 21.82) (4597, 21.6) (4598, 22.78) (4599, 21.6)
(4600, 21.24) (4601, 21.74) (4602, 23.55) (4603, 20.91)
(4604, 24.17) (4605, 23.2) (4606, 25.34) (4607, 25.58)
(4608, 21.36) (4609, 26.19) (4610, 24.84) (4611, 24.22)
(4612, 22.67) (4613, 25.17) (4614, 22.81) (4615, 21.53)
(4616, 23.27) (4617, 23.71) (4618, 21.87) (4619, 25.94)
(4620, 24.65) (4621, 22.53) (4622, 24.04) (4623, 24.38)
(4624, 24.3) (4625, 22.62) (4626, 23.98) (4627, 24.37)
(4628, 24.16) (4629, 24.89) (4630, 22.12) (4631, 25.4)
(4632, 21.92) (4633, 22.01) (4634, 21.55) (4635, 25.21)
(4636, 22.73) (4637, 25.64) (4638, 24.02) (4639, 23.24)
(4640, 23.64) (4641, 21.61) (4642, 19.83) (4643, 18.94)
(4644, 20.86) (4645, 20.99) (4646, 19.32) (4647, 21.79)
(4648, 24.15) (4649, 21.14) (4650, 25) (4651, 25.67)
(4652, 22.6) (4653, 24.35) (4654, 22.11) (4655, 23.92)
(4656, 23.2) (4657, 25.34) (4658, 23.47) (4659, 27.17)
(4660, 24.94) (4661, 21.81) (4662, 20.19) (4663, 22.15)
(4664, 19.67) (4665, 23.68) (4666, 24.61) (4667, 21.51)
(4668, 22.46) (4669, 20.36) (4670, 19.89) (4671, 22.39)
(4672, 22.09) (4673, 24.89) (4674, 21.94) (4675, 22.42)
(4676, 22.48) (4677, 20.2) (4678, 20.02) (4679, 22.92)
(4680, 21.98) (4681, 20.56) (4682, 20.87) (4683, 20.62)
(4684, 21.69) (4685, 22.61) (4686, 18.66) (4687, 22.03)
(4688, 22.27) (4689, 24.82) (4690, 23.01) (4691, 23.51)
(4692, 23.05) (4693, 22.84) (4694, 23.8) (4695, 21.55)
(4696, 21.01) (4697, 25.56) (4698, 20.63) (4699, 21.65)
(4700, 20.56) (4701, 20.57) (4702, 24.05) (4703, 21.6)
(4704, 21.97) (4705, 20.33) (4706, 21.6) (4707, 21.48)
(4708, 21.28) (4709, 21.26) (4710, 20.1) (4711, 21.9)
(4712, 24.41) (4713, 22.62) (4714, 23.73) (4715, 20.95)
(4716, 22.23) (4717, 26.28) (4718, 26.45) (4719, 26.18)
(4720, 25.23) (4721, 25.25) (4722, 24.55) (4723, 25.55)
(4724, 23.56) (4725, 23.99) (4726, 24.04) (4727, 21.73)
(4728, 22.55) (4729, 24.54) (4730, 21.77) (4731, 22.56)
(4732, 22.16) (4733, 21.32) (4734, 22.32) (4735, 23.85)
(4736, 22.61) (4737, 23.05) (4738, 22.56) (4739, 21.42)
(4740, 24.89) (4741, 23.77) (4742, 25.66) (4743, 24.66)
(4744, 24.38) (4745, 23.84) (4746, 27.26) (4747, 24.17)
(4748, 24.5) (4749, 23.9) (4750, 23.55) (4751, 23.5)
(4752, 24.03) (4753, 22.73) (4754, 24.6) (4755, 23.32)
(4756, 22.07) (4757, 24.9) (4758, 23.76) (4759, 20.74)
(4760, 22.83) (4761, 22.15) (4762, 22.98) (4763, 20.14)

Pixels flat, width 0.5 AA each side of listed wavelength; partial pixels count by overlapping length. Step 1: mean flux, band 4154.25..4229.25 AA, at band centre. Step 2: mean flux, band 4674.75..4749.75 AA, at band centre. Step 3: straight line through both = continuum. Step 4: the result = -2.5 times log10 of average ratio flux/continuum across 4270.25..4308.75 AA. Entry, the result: 0.15 mag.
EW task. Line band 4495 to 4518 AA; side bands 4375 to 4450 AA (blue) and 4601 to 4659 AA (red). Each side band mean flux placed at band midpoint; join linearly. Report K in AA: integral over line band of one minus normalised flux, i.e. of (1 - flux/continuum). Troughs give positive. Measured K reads -1.3 AA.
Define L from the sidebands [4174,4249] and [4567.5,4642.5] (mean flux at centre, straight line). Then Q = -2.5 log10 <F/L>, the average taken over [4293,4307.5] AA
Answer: 0.23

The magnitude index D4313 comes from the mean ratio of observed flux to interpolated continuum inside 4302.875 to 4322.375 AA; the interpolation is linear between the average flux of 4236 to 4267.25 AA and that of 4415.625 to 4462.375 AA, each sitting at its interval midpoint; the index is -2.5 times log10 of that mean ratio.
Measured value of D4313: 0.20 mag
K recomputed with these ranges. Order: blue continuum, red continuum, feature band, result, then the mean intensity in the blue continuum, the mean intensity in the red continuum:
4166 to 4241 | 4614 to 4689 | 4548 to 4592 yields -2.8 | 15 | 22.7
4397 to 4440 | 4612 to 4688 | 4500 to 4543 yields -2.4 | 19.5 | 22.7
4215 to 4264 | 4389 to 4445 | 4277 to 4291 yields 1.4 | 15.6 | 19.6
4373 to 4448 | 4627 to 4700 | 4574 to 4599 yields -1.0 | 19.4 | 22.5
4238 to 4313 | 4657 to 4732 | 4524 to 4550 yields -2.1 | 15.2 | 22.6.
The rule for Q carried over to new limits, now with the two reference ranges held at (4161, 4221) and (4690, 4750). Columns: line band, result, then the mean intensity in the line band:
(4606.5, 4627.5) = -0.11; 23.8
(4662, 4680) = 0.02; 21.9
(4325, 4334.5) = -0.07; 18.4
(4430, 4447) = -0.10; 20.6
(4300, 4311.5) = 0.32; 12.5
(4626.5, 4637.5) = -0.09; 23.6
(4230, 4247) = 0.02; 15.5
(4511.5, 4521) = -0.12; 22.4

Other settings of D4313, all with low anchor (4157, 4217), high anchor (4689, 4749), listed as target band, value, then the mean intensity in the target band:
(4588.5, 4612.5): -0.07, 22.8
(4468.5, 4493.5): -0.17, 22.8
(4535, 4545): -0.06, 21.7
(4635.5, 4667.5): -0.03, 22.8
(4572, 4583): -0.11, 23.2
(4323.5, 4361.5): -0.10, 19.1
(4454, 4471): -0.05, 20.1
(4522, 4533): -0.05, 21.1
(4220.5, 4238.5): 0.09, 14.5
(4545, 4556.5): -0.07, 22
